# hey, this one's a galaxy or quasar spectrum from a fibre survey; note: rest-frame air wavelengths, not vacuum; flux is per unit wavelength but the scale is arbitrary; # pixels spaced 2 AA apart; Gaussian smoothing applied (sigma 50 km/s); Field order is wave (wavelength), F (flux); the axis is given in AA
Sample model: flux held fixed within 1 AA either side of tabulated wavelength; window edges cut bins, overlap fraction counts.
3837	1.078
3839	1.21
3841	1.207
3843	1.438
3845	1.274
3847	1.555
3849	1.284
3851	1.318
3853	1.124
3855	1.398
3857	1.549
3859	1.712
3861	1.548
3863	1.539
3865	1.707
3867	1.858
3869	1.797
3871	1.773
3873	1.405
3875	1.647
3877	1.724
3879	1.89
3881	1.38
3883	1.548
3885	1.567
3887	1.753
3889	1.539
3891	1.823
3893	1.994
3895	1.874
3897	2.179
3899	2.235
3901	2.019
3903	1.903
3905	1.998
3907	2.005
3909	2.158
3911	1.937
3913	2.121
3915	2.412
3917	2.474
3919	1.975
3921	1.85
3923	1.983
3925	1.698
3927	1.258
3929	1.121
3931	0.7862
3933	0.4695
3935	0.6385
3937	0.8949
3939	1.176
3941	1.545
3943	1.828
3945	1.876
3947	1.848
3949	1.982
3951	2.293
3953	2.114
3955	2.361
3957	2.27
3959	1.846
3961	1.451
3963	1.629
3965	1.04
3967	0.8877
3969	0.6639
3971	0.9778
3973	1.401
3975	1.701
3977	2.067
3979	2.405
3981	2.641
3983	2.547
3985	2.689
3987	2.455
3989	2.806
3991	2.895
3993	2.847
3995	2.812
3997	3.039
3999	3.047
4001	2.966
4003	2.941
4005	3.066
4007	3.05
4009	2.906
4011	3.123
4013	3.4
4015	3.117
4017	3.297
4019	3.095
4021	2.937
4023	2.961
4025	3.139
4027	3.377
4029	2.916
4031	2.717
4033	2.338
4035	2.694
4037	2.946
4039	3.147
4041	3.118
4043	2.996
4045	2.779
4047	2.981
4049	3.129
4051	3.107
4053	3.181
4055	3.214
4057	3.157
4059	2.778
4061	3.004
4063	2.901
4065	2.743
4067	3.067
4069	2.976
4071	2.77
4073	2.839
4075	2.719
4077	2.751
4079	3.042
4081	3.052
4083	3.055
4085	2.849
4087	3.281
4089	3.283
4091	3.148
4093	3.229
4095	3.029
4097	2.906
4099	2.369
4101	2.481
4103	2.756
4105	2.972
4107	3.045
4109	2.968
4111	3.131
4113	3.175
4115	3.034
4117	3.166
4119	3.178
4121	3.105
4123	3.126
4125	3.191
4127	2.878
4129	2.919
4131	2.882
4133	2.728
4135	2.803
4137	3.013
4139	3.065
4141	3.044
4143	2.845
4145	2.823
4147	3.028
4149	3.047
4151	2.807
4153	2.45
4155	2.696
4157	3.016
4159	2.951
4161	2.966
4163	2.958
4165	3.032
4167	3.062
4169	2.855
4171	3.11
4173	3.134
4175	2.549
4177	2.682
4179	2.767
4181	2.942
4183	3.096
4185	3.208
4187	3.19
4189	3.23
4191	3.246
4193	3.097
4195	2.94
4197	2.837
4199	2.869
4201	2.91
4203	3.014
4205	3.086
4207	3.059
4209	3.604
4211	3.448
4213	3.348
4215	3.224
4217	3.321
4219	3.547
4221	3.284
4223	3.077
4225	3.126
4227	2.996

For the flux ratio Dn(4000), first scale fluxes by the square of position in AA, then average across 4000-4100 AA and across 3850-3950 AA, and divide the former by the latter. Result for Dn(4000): 1.92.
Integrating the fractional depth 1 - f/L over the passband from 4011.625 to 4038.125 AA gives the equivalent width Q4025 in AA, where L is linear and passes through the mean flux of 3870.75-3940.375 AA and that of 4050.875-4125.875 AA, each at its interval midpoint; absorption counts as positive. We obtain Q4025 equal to -4.8 AA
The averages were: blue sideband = 1.69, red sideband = 2.99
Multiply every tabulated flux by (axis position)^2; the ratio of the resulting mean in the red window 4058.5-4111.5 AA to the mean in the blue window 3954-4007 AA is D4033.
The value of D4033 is 1.38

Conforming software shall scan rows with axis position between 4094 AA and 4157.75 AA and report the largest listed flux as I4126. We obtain 3.191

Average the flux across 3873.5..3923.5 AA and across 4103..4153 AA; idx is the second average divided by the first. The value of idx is 1.56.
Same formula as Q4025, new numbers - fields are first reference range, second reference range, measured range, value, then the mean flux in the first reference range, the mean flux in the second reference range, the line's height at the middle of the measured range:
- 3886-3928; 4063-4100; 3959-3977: 7.8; 1.96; 2.95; 2.31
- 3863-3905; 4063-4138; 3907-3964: 9.3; 1.78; 2.96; 2.06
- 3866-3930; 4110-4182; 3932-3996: 9.1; 1.84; 2.95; 2.14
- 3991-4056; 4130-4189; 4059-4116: 0.5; 3.01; 2.93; 2.97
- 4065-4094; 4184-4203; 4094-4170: 2.2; 3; 3.06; 3.02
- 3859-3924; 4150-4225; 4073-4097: -3.6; 1.86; 3.04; 2.63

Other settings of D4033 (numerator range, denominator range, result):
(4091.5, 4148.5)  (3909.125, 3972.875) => 2.03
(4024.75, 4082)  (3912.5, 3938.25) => 2.10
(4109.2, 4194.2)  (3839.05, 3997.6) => 1.88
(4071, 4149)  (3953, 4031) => 1.26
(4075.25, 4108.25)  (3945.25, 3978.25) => 1.89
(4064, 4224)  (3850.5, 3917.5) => 1.91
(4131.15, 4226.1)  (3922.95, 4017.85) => 1.60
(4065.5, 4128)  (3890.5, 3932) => 1.73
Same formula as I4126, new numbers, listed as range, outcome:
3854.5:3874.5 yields 1.858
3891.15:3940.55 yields 2.474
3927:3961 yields 2.361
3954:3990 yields 2.806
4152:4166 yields 3.032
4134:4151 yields 3.065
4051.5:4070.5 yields 3.214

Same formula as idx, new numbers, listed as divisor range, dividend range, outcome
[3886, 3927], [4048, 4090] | 1.51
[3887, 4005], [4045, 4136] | 1.53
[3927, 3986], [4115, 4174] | 1.83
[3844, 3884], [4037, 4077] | 1.92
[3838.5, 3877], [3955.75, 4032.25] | 1.67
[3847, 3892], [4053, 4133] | 1.88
